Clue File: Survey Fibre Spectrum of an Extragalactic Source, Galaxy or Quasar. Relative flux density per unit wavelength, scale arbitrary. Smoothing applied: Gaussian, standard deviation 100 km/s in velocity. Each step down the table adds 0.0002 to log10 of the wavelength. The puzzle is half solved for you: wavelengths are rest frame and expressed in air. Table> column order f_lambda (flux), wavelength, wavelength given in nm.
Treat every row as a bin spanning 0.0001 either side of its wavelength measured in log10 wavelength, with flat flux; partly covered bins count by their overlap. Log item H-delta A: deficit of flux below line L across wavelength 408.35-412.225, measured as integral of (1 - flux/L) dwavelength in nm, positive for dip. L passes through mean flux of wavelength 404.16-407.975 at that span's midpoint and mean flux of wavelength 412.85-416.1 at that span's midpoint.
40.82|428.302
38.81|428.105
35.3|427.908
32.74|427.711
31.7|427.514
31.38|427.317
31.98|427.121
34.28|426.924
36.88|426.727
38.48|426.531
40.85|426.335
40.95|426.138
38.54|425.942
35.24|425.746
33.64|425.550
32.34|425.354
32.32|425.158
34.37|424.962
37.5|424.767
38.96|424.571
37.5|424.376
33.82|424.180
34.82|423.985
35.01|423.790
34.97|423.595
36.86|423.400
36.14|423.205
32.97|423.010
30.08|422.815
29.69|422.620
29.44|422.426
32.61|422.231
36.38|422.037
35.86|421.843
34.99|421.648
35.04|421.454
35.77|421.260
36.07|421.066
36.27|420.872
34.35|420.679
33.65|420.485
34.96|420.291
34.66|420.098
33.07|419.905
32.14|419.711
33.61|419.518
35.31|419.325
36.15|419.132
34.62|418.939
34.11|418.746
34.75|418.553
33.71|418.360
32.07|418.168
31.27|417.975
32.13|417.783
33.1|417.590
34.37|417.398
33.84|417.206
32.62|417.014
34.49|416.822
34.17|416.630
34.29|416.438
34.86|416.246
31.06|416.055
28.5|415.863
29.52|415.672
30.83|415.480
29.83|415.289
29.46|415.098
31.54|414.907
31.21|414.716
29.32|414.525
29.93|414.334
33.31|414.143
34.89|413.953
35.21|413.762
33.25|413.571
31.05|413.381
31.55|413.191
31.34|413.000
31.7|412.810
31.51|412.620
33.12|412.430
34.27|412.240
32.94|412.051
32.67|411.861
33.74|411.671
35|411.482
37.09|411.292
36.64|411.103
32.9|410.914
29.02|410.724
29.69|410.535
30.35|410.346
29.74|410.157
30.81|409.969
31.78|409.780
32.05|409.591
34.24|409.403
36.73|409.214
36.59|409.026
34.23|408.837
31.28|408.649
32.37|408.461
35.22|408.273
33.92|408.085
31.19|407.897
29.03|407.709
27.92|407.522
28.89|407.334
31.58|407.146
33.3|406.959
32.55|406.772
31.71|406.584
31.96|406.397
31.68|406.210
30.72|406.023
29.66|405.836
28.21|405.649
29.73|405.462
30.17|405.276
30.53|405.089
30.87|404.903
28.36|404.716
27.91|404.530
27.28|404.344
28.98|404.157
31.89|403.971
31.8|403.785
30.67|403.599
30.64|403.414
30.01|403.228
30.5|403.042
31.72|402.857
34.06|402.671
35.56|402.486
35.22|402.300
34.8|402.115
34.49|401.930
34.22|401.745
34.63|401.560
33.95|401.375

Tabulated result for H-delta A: -0.29 nm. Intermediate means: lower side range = 30.1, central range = 33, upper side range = 31.3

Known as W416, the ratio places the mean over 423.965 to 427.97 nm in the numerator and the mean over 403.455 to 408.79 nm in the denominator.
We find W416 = 1.15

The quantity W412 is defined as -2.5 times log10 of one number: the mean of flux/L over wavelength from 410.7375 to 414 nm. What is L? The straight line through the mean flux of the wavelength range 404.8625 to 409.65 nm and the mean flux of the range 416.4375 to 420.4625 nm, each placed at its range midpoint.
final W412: -0.02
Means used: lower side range 31.8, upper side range 33.8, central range 33.3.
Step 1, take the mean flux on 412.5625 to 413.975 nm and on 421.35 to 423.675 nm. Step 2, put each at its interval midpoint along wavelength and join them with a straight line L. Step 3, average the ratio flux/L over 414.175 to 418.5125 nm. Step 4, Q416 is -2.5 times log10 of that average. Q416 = 0.03 mag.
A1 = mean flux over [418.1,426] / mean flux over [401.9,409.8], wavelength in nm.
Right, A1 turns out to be 1.1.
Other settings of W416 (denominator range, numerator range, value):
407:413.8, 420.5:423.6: 1.05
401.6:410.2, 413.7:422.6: 1.05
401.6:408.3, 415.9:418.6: 1.06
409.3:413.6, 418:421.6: 1.06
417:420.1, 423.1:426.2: 1.06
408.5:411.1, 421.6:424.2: 1.04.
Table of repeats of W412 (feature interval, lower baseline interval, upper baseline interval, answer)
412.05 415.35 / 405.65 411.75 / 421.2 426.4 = 0.04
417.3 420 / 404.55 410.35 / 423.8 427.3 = 0.02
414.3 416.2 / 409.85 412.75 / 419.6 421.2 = 0.11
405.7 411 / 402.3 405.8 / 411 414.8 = 0.00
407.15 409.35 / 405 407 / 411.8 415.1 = -0.04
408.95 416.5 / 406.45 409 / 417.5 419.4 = 0.01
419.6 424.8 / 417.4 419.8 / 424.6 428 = 0.00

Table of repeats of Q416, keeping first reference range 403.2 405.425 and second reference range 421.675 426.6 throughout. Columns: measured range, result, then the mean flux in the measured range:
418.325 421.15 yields -0.02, 34.5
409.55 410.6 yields 0.03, 30.7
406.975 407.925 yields 0.03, 29.9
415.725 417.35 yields 0.01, 32.9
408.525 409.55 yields -0.11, 34.4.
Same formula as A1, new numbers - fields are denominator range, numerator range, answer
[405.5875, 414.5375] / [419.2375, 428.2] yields 1.08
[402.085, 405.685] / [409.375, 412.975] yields 1.05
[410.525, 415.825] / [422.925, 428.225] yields 1.10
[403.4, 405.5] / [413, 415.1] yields 1.07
